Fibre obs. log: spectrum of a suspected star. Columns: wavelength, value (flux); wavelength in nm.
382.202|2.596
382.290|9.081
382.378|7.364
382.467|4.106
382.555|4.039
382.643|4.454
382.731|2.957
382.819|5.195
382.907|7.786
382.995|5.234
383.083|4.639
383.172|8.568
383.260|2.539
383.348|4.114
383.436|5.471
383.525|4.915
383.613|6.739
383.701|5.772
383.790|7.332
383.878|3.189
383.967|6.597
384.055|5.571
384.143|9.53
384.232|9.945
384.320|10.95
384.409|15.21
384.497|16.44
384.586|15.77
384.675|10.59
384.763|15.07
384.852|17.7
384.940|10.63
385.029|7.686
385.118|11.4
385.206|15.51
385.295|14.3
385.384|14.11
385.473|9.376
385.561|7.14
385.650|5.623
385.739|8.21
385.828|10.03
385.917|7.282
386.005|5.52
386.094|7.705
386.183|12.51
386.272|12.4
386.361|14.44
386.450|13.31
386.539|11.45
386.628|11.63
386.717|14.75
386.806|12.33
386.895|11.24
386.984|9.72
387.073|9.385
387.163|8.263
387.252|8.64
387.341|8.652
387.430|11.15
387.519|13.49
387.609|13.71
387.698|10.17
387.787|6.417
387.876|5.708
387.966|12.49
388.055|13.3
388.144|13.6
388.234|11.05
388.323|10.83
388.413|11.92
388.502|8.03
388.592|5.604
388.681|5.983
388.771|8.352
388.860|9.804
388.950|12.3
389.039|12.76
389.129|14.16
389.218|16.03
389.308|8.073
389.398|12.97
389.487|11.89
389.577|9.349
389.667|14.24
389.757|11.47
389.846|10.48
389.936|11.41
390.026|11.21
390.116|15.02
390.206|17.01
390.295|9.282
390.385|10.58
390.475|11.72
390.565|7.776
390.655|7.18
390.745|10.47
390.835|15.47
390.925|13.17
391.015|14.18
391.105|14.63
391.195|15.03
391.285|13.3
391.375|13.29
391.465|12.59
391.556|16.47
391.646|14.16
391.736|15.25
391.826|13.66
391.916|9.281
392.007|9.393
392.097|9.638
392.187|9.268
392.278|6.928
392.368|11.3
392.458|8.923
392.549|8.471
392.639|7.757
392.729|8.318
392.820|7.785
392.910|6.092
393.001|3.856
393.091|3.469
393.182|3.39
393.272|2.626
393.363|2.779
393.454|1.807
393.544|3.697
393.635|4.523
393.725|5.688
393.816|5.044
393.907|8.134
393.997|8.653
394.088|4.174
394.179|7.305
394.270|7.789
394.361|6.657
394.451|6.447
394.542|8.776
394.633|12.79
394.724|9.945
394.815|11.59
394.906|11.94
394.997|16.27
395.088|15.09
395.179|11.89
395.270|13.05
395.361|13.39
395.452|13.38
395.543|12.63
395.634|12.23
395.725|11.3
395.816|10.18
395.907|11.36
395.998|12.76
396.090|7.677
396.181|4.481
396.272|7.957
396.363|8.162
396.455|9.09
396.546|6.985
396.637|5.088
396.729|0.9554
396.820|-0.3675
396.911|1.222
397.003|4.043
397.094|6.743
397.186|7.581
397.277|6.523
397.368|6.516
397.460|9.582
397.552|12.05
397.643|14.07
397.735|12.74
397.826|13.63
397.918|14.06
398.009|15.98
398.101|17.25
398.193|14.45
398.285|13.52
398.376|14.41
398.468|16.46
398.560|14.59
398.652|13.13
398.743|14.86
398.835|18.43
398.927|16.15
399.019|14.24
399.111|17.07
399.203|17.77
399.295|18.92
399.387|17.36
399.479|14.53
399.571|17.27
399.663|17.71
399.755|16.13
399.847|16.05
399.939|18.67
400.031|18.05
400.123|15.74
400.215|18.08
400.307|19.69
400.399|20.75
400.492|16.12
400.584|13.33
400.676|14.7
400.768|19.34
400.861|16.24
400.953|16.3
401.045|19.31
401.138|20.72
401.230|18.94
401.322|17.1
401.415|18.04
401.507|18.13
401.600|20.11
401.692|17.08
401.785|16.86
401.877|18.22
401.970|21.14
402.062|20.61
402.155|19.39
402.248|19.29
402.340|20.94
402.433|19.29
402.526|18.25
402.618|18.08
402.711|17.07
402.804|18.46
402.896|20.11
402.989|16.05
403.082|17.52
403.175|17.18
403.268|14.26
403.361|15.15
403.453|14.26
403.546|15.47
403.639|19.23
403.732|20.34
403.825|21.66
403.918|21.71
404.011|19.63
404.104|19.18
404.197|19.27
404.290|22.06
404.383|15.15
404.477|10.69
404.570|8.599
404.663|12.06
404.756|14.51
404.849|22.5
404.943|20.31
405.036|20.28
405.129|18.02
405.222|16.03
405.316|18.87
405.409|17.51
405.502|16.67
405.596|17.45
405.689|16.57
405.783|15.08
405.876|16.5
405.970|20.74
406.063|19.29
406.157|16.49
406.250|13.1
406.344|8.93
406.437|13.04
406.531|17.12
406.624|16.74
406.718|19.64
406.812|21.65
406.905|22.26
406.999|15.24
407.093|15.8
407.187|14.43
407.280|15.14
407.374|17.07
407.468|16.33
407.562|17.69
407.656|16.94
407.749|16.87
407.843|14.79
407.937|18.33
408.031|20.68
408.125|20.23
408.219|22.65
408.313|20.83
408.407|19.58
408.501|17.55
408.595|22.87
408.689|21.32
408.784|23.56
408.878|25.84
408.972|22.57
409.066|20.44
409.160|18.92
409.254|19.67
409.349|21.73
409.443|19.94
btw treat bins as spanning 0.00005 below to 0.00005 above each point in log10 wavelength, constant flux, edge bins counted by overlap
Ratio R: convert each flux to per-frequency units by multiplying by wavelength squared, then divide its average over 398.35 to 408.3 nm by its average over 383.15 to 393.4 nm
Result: 1.8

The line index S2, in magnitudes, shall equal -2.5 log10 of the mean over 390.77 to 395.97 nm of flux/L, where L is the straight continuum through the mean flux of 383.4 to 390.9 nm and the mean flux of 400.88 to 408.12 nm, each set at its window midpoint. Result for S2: 0.31 mag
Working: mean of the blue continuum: 10.6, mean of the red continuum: 17.6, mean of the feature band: 9.77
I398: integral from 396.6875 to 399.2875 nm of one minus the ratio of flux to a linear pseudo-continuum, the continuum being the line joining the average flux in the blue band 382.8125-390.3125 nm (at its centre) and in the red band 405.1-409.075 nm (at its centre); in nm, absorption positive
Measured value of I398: 0.51 nm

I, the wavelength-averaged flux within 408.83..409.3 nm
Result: 21.5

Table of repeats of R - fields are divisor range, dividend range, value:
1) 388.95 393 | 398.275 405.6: 1.61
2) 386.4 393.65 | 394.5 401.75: 1.36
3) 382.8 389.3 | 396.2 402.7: 1.59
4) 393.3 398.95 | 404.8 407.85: 1.84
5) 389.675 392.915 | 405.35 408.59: 1.65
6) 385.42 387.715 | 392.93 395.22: 0.74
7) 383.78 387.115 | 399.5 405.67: 1.78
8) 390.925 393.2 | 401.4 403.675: 1.83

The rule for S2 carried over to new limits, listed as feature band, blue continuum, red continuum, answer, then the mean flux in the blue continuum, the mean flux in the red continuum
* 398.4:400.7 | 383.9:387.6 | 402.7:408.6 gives -0.08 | 11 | 17.4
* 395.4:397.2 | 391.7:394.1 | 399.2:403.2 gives 0.41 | 7.04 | 18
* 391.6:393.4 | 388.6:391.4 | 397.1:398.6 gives 0.42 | 11.8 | 12.5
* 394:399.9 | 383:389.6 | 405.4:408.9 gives 0.23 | 10.1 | 17.9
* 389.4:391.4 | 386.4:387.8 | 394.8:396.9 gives -0.16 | 11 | 9.7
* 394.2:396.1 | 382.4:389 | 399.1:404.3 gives 0.27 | 9.43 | 18.1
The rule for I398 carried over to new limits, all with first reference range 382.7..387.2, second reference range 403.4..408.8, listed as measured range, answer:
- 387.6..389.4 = 0.06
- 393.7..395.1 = 0.44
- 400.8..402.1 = -0.21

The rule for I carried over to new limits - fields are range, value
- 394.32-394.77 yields 8.95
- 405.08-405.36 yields 17.6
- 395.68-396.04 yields 11.4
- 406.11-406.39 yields 12.8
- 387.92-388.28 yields 12.6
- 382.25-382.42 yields 8.21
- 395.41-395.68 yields 12.7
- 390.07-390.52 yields 12.7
